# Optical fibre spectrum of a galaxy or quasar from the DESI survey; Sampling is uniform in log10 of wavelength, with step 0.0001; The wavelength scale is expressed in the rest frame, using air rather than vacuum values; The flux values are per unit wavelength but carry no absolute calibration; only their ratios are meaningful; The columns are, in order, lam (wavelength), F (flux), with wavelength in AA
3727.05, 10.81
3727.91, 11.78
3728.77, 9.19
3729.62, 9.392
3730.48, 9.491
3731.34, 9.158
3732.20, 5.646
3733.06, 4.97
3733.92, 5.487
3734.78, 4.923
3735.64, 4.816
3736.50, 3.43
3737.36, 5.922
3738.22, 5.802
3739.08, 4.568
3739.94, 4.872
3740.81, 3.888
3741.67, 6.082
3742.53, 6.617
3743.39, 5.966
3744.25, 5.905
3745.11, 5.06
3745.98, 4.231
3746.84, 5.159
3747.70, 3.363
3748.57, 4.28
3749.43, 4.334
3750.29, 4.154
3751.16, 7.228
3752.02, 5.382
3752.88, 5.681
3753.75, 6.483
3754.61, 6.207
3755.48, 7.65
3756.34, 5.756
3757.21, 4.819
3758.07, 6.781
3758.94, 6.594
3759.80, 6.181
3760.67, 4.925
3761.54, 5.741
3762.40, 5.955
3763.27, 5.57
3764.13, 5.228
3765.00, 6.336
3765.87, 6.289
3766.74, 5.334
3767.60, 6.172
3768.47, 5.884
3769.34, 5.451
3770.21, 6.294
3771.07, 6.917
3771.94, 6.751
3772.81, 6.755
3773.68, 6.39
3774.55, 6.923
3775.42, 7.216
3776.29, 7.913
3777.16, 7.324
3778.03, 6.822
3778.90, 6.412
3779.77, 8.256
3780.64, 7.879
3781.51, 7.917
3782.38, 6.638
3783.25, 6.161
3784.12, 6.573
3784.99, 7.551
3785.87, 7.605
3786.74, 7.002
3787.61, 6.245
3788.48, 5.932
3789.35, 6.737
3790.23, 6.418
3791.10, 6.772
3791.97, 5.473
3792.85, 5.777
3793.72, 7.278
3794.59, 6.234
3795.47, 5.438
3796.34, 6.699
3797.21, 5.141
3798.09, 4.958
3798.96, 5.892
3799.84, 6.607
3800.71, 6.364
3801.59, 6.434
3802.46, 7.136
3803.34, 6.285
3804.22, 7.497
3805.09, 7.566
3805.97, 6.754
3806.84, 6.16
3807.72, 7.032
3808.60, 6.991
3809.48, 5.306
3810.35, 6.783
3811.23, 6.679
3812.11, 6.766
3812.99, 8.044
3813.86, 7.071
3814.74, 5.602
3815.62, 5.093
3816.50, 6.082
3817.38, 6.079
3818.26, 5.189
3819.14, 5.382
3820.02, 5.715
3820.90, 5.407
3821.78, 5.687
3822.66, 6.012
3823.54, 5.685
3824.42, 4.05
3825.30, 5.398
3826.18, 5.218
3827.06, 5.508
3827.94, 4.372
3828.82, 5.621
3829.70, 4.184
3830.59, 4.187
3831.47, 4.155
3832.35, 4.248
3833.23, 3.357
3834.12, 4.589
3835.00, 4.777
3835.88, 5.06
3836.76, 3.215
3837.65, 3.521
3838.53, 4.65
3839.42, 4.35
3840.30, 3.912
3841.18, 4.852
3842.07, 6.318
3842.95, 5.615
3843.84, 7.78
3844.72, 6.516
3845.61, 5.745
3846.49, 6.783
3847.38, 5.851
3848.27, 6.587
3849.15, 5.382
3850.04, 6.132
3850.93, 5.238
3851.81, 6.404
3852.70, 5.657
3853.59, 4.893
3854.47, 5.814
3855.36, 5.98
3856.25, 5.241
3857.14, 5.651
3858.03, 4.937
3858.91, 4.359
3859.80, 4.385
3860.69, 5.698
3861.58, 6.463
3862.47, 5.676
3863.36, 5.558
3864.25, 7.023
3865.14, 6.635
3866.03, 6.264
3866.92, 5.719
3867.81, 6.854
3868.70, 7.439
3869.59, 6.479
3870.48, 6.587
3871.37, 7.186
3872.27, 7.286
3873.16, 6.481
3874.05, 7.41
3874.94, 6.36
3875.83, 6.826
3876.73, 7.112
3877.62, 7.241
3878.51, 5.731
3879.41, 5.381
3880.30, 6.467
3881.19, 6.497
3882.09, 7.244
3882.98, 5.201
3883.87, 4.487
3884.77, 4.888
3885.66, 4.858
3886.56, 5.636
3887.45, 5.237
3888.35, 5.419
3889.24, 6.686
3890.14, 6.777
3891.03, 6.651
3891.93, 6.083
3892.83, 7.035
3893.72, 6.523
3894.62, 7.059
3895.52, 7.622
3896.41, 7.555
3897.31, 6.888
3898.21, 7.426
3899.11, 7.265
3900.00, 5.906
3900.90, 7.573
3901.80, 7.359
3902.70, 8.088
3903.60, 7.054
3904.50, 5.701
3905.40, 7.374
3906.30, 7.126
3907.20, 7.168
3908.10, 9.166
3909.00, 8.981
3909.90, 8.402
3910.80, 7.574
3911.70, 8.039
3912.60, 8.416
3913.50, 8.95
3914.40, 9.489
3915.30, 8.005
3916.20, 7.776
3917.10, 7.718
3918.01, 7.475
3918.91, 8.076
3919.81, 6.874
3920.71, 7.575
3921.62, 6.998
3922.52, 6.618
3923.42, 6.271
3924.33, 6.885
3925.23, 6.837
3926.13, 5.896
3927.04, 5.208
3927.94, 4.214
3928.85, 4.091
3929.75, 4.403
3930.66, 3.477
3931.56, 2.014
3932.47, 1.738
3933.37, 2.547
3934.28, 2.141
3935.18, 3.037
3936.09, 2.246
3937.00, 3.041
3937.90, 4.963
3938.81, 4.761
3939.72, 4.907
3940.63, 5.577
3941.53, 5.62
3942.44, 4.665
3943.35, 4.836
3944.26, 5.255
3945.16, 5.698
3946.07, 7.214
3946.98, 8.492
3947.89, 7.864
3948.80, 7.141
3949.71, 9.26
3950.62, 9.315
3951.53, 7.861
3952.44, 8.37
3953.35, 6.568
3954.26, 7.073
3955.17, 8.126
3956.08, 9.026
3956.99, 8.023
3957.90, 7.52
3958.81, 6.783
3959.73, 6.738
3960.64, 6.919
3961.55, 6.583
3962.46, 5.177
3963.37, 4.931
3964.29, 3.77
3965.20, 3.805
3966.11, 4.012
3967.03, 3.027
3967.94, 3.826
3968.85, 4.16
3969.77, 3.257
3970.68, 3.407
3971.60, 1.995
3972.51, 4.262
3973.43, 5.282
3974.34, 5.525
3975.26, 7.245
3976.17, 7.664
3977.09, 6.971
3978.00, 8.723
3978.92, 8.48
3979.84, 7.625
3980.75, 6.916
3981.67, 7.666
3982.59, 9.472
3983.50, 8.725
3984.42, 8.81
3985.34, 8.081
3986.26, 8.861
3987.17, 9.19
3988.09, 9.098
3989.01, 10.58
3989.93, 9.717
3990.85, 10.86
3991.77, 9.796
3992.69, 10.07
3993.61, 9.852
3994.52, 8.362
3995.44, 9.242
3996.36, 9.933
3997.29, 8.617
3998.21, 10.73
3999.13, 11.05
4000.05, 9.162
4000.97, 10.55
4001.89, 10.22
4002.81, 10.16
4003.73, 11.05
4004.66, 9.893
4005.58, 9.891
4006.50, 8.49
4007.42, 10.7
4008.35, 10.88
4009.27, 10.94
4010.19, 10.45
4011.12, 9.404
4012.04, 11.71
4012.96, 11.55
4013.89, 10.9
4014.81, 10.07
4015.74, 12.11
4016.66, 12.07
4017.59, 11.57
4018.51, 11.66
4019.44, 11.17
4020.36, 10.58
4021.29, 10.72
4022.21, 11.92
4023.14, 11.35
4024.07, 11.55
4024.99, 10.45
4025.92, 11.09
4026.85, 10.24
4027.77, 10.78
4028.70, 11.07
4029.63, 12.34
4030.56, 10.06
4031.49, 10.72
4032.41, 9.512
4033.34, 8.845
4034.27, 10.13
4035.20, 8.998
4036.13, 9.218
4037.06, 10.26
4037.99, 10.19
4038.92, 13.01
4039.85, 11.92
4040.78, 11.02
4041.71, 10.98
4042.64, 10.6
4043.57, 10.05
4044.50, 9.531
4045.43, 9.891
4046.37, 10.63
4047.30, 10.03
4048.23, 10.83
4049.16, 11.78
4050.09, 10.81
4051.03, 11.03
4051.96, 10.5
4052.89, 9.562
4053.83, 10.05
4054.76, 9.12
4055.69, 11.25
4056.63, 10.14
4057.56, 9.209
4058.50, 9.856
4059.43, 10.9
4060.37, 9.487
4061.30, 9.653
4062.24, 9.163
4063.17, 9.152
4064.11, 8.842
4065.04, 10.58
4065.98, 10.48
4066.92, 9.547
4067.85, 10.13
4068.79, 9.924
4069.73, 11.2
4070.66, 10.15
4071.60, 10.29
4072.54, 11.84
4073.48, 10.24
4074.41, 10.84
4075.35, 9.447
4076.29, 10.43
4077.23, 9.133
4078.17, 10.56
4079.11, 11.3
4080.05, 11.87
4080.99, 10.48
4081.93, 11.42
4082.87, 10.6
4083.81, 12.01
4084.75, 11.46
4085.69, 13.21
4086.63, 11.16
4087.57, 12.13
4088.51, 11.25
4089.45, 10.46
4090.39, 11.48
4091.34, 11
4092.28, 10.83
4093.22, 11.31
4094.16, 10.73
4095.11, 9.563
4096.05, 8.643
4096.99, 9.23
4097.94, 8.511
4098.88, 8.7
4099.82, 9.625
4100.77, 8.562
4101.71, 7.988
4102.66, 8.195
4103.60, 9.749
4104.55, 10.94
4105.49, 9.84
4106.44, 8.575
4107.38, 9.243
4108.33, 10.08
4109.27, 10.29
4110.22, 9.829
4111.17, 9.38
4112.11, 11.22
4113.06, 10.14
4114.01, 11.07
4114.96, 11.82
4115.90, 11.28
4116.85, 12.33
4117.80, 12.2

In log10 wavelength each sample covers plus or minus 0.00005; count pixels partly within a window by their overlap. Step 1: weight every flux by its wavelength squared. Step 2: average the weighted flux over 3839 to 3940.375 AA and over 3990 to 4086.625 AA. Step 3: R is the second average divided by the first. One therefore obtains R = 1.84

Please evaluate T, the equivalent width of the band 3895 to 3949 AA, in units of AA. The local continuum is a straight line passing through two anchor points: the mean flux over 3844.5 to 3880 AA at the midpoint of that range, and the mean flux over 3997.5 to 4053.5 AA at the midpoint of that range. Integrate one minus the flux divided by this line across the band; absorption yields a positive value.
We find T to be 9.8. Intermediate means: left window 6.12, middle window 6.28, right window 10.6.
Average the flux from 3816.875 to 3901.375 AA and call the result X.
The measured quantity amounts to 5.82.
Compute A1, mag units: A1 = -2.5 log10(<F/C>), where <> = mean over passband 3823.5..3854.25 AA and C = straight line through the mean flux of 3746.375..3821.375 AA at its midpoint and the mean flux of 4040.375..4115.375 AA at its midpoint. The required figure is 0.34 mag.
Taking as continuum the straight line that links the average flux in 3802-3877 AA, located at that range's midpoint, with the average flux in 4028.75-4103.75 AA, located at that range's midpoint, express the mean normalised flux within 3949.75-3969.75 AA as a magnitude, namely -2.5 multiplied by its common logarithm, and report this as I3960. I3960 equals 0.289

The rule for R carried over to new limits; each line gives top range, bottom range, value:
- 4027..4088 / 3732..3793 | 2.03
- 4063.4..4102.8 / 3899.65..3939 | 1.81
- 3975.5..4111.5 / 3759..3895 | 1.88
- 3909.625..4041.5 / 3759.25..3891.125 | 1.44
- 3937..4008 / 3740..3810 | 1.33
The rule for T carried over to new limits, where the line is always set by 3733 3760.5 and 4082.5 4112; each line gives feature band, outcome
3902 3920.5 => -0.6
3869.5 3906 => 3.8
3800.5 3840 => 4.9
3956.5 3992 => 7.4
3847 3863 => 3.0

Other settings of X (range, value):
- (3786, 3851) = 5.77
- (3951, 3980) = 6.01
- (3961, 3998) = 7.12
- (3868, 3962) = 6.5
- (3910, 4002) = 6.81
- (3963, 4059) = 9.34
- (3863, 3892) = 6.3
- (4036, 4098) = 10.5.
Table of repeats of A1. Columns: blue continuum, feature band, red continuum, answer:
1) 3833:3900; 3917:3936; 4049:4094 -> 0.376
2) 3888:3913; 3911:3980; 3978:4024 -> 0.374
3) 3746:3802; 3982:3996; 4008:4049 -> 0.076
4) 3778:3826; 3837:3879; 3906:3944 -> 0.037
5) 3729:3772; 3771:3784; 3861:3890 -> -0.199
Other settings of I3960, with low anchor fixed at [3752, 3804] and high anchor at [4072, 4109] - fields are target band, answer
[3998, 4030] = -0.16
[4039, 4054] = -0.09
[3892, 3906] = 0.12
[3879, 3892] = 0.31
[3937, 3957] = 0.26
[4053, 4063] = 0.01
